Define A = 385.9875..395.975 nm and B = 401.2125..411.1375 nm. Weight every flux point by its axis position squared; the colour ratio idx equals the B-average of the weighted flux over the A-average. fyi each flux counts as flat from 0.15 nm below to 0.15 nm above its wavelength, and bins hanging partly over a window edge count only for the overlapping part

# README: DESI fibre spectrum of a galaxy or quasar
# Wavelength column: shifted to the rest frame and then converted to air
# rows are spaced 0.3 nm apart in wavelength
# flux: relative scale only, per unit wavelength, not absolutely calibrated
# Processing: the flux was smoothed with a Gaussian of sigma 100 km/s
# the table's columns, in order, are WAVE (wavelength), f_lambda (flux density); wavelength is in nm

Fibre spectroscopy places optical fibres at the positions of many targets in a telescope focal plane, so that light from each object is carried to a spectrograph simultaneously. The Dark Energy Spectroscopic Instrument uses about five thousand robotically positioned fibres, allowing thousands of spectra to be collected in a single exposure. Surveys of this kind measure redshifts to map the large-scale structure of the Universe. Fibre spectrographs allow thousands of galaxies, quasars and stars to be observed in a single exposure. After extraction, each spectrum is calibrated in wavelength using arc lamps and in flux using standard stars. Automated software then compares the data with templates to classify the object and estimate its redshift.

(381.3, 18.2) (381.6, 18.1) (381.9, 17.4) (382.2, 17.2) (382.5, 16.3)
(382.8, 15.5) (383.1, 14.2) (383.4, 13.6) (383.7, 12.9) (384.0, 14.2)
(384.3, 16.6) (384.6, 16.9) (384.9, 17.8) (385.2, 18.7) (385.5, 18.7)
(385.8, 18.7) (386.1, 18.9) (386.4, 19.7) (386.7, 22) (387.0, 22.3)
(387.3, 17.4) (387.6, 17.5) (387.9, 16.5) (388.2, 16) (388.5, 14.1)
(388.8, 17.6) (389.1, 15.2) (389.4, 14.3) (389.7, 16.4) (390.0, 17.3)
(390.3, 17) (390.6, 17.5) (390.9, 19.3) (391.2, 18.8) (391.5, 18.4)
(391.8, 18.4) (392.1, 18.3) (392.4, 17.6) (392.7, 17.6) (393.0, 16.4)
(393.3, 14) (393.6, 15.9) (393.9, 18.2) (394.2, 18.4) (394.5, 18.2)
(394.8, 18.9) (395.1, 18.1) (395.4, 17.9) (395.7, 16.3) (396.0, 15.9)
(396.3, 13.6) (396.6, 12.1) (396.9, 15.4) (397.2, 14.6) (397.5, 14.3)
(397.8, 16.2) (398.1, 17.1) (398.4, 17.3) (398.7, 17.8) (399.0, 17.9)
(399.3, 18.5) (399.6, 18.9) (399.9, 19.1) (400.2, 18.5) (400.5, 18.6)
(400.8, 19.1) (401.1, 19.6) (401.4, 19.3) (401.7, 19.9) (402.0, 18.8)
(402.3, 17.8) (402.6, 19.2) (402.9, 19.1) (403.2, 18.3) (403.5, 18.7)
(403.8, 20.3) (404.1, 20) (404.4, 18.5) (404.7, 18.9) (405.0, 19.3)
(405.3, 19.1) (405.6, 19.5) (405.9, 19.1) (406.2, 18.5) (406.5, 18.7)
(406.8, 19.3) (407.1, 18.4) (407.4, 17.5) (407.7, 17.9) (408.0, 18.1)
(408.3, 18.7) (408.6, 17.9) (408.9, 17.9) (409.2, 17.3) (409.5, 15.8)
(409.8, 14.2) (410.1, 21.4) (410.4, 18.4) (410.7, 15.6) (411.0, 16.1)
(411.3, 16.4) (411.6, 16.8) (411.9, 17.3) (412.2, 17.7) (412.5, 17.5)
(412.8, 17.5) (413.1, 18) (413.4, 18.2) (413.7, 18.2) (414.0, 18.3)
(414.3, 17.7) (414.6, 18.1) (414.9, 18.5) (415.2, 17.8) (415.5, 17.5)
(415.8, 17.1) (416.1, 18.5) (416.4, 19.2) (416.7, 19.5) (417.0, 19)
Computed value 1.1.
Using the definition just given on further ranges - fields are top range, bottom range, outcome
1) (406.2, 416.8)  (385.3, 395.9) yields 1.12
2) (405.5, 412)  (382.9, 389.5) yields 1.17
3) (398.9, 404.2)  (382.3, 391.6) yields 1.19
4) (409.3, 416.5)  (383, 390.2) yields 1.18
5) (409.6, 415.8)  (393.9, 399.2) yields 1.15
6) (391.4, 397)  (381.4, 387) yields 1.03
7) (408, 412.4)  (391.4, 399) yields 1.12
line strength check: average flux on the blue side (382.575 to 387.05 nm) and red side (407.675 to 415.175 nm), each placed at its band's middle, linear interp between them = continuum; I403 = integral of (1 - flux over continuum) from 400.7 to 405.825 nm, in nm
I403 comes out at -0.49 nm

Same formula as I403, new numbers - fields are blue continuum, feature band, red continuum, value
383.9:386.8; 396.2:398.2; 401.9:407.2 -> 0.424 nm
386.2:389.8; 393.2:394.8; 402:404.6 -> 0.074 nm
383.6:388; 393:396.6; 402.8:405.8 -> 0.373 nm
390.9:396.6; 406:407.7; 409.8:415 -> -0.092 nm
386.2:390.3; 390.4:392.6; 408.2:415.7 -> -0.108 nm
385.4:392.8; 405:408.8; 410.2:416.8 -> -0.176 nm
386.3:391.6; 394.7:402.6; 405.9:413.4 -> 0.107 nm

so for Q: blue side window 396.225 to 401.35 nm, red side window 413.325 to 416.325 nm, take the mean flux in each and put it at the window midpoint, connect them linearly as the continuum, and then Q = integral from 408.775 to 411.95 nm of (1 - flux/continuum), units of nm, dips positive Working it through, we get 0.13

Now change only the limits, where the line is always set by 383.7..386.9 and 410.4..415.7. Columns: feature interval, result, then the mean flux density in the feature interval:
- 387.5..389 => 0.14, 16.3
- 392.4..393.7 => 0.13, 16.2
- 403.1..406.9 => -0.31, 19.1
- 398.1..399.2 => 0.01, 17.6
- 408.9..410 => 0.08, 16.3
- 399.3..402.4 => -0.21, 19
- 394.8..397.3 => 0.30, 15.7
